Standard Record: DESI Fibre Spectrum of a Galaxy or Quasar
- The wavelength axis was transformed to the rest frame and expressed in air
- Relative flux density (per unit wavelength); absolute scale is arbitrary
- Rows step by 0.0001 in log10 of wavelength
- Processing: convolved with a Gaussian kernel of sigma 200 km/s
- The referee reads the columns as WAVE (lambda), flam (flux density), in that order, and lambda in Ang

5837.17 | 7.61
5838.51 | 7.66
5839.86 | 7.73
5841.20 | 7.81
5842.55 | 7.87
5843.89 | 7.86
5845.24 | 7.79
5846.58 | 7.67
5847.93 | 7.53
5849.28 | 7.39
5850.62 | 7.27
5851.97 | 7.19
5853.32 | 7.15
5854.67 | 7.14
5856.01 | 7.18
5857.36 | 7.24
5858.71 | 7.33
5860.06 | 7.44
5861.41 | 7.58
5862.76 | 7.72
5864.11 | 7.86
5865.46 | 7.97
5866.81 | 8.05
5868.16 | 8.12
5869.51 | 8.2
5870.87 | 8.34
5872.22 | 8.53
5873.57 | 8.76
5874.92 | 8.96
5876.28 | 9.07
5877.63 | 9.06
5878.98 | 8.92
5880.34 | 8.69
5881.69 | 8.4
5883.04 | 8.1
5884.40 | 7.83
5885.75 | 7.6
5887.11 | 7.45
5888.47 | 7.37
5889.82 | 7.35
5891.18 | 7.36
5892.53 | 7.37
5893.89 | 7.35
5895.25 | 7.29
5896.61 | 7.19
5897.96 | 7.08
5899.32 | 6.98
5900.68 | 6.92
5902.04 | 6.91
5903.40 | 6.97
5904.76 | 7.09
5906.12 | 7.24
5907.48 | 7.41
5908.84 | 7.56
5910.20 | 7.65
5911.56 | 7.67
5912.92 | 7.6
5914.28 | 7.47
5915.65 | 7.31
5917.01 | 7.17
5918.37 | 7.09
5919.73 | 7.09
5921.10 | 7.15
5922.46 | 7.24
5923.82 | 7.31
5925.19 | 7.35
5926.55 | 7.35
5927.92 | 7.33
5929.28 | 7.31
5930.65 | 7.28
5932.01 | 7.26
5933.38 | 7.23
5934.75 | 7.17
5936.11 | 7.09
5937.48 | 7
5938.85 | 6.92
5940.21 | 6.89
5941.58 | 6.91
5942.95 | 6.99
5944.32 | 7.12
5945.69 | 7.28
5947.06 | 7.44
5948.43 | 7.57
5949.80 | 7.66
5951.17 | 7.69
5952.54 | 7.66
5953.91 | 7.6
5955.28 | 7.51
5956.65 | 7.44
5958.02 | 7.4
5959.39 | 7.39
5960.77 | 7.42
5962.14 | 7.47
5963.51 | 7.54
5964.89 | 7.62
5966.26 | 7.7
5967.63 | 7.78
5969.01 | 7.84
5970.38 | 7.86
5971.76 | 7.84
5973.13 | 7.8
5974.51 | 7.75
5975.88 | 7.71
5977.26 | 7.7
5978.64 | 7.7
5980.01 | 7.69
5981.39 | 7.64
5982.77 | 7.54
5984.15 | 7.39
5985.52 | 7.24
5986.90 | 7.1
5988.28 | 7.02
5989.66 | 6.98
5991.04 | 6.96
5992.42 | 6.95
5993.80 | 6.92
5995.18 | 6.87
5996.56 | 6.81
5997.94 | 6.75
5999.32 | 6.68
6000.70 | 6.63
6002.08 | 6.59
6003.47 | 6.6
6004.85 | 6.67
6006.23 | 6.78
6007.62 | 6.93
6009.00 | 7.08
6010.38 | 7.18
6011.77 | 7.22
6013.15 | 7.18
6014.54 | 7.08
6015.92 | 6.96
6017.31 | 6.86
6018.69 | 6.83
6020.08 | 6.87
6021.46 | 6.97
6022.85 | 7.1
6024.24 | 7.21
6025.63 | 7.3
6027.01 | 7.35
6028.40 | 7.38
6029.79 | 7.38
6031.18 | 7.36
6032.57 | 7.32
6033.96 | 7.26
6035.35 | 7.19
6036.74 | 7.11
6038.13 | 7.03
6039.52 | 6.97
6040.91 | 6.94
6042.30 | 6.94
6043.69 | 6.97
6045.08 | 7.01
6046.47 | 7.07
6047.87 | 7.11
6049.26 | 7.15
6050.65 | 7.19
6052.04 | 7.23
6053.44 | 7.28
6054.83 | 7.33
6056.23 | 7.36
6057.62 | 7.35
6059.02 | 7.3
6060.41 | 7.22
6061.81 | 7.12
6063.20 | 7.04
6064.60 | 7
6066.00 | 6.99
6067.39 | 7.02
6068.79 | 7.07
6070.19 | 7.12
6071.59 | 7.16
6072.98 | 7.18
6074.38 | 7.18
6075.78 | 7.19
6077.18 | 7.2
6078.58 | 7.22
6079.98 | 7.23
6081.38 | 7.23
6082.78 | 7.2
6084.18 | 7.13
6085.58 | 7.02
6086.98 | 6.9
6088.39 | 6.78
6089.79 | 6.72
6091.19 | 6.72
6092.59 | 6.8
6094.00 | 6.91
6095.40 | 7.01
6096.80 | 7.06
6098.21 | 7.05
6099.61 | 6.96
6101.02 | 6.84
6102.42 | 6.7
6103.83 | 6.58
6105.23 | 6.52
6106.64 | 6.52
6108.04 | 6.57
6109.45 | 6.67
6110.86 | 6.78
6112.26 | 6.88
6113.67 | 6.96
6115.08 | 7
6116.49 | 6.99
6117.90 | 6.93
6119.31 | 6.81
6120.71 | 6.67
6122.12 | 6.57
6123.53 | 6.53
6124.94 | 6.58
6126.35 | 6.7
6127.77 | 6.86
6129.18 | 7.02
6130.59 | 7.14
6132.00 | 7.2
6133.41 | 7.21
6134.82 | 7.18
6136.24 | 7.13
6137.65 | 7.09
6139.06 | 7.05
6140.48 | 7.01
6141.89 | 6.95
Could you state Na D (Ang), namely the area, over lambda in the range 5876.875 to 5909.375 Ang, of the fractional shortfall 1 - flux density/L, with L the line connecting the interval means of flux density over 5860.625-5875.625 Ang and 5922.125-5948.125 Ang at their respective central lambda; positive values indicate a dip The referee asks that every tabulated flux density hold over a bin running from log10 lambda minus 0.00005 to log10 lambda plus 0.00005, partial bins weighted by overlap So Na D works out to 1.0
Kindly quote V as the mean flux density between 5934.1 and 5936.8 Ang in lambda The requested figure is 7.14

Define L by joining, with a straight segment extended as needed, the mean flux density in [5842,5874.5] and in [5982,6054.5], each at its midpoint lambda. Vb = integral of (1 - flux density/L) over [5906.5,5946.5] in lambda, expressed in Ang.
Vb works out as 1.0 Ang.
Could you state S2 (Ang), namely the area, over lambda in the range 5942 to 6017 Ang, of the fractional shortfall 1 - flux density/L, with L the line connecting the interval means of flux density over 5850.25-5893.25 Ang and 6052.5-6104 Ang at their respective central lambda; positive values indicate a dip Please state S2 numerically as 1.7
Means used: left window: 7.9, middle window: 7.29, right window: 7.06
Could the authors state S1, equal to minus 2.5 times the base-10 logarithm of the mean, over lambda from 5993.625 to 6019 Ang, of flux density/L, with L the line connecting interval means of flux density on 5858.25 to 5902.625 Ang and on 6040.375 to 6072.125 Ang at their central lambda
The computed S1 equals 0.070 mag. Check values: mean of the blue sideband 7.86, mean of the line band 6.88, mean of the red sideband 7.13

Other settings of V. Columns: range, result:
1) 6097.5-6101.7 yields 6.94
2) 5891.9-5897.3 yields 7.3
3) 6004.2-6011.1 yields 6.93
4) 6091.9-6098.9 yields 6.96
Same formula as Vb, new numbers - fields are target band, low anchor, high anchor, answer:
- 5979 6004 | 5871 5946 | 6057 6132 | 0.8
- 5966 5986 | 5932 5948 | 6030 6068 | -1.6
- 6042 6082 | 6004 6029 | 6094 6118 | -1.3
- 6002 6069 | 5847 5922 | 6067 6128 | 0.2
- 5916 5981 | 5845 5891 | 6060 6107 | 1.2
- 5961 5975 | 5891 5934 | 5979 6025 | -1.2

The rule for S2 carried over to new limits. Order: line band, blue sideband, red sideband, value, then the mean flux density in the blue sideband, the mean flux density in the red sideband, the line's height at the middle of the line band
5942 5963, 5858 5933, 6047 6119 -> 0.0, 7.63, 7.01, 7.44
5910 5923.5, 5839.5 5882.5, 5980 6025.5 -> 0.4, 7.94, 7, 7.57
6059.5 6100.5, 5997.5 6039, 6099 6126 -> -1.3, 7.03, 6.74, 6.84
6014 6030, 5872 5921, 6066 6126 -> 0.2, 7.65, 6.91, 7.18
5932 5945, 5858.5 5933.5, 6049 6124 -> 0.8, 7.63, 6.98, 7.49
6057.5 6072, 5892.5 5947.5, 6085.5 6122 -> -0.5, 7.22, 6.81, 6.9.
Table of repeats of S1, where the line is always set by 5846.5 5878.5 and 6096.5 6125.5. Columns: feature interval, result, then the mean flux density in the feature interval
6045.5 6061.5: -0.03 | 7.23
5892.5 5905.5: 0.09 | 7.1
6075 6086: -0.04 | 7.18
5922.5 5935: 0.04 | 7.29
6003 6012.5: 0.04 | 6.93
